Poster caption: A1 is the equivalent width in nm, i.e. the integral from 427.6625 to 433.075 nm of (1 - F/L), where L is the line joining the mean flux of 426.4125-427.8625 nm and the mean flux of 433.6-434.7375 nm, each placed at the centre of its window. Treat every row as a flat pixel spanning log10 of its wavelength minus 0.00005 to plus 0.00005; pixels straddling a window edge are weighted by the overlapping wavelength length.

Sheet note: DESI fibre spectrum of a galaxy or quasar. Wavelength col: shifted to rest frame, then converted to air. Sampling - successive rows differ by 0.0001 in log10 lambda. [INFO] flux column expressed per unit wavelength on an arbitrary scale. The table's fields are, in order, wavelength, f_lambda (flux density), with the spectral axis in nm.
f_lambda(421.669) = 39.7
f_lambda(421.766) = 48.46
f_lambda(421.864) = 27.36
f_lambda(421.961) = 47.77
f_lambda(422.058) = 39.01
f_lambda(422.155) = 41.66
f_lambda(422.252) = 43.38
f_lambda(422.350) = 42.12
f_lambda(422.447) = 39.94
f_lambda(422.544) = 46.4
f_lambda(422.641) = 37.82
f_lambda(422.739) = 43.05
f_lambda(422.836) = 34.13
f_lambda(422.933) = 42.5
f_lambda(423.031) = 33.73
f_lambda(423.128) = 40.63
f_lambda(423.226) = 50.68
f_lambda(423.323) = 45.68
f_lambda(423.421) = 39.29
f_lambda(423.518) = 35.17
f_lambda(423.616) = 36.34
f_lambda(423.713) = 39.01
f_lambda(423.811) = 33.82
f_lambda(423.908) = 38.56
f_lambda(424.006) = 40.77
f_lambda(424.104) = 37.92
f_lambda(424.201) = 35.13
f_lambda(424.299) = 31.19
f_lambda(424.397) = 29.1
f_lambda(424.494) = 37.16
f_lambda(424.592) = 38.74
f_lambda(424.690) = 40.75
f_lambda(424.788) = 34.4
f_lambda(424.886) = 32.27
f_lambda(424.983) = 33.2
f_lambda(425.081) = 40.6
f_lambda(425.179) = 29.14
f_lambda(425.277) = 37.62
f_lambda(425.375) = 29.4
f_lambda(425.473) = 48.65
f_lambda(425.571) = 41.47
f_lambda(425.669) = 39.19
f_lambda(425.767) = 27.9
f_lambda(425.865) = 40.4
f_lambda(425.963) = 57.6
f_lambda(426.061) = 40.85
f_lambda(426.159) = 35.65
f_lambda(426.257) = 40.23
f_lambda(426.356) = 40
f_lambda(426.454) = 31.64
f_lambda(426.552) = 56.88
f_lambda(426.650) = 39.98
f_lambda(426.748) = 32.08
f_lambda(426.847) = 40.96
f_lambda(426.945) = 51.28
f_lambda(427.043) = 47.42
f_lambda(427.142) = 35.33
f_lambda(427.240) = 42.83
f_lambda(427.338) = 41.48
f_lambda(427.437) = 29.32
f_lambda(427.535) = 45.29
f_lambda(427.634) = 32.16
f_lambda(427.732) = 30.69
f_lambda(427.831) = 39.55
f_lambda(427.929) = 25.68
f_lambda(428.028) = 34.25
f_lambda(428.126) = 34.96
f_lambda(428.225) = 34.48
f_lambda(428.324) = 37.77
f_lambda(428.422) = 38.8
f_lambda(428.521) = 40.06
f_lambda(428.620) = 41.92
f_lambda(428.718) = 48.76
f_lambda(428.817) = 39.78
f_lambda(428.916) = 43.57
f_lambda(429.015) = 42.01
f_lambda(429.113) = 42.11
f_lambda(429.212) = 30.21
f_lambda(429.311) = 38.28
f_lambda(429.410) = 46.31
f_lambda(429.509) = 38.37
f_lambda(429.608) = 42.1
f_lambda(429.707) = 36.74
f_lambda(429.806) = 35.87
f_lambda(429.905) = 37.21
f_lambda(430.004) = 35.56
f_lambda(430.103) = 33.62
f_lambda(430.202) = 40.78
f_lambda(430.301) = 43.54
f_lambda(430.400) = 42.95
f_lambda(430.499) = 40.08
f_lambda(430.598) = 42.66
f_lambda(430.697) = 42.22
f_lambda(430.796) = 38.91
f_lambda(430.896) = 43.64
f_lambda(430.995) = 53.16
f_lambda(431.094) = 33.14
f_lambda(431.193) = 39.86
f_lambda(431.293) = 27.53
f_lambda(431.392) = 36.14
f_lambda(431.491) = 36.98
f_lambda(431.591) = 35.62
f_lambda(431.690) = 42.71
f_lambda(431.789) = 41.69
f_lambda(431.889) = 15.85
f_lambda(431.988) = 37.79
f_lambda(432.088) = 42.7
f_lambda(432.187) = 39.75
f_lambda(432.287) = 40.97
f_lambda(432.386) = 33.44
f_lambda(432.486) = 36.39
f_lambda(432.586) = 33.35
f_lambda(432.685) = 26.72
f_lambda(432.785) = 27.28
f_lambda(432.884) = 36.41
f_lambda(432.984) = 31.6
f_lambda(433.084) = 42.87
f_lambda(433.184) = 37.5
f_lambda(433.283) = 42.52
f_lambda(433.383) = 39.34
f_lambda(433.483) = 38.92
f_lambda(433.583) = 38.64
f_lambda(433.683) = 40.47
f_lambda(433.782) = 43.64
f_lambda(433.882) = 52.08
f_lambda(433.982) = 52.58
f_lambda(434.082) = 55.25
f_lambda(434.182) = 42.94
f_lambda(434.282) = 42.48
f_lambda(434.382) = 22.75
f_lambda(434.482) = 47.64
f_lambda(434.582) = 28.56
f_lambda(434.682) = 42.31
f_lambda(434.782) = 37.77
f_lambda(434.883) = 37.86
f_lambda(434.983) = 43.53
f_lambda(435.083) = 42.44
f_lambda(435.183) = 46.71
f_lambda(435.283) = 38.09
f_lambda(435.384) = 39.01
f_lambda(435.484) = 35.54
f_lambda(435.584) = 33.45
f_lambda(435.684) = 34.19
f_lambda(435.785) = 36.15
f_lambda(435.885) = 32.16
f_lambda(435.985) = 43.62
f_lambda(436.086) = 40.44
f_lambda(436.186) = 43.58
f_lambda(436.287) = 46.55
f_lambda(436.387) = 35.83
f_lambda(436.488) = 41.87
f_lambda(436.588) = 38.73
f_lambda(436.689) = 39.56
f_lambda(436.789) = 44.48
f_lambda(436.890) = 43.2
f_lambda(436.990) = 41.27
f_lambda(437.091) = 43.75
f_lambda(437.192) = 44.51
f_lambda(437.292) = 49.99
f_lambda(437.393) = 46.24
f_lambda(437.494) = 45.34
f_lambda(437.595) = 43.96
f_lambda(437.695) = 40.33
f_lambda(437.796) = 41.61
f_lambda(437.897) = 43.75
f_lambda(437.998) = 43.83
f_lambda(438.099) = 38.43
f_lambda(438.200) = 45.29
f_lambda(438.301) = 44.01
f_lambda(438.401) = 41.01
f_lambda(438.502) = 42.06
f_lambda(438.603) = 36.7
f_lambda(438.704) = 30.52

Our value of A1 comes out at 0.46 nm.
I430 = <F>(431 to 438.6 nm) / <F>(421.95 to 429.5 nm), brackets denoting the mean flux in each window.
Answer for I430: 1.02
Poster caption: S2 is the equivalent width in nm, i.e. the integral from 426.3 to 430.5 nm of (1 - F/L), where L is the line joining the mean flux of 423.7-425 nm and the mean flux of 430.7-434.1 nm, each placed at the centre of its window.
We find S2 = -0.21 nm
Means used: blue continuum 35.8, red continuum 38.6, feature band 39.1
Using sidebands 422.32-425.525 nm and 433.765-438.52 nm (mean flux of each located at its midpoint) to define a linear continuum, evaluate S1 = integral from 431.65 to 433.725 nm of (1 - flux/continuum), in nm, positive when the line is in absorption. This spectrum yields 0.21 nm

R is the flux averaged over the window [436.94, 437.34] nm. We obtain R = 44.9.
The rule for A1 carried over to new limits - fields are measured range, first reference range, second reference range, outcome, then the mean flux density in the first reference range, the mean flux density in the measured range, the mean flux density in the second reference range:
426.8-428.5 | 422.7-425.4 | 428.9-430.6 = 0.033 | 37.2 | 37.8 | 39.4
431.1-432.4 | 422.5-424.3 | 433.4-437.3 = 0.137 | 39.2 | 36.2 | 41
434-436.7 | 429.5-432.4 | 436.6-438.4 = 0.127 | 38.5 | 39.7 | 43.3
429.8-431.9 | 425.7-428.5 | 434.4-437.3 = 0.038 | 38.8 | 38.6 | 40.1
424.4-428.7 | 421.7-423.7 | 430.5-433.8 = 0.117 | 40.7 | 38.4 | 37.6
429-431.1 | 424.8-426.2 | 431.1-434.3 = -0.099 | 38.1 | 40.1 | 38.4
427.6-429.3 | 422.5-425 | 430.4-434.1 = 0.042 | 38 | 37.5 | 38.9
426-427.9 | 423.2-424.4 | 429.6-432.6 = -0.078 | 38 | 39.6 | 38.2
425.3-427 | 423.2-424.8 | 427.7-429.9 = -0.125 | 37.8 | 40.8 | 38.3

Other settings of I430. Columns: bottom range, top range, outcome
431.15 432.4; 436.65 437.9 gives 1.20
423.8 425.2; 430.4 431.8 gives 1.11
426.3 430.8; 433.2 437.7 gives 1.05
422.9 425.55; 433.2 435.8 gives 1.08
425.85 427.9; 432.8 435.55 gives 1.00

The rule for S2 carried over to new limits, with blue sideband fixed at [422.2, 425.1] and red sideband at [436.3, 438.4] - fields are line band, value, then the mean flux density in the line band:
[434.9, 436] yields 0.099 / 38.5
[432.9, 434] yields 0.006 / 41.3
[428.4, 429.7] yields -0.022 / 40.8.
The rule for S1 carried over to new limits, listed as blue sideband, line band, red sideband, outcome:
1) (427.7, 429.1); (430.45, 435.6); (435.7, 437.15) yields 0.09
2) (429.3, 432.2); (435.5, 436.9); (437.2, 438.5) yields 0.10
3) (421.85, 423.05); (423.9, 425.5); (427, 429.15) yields 0.15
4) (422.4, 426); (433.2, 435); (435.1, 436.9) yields -0.10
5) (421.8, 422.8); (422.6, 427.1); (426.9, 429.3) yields 0.11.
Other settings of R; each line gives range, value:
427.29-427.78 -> 35.8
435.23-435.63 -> 36.6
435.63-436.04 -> 36.5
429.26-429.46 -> 42.1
